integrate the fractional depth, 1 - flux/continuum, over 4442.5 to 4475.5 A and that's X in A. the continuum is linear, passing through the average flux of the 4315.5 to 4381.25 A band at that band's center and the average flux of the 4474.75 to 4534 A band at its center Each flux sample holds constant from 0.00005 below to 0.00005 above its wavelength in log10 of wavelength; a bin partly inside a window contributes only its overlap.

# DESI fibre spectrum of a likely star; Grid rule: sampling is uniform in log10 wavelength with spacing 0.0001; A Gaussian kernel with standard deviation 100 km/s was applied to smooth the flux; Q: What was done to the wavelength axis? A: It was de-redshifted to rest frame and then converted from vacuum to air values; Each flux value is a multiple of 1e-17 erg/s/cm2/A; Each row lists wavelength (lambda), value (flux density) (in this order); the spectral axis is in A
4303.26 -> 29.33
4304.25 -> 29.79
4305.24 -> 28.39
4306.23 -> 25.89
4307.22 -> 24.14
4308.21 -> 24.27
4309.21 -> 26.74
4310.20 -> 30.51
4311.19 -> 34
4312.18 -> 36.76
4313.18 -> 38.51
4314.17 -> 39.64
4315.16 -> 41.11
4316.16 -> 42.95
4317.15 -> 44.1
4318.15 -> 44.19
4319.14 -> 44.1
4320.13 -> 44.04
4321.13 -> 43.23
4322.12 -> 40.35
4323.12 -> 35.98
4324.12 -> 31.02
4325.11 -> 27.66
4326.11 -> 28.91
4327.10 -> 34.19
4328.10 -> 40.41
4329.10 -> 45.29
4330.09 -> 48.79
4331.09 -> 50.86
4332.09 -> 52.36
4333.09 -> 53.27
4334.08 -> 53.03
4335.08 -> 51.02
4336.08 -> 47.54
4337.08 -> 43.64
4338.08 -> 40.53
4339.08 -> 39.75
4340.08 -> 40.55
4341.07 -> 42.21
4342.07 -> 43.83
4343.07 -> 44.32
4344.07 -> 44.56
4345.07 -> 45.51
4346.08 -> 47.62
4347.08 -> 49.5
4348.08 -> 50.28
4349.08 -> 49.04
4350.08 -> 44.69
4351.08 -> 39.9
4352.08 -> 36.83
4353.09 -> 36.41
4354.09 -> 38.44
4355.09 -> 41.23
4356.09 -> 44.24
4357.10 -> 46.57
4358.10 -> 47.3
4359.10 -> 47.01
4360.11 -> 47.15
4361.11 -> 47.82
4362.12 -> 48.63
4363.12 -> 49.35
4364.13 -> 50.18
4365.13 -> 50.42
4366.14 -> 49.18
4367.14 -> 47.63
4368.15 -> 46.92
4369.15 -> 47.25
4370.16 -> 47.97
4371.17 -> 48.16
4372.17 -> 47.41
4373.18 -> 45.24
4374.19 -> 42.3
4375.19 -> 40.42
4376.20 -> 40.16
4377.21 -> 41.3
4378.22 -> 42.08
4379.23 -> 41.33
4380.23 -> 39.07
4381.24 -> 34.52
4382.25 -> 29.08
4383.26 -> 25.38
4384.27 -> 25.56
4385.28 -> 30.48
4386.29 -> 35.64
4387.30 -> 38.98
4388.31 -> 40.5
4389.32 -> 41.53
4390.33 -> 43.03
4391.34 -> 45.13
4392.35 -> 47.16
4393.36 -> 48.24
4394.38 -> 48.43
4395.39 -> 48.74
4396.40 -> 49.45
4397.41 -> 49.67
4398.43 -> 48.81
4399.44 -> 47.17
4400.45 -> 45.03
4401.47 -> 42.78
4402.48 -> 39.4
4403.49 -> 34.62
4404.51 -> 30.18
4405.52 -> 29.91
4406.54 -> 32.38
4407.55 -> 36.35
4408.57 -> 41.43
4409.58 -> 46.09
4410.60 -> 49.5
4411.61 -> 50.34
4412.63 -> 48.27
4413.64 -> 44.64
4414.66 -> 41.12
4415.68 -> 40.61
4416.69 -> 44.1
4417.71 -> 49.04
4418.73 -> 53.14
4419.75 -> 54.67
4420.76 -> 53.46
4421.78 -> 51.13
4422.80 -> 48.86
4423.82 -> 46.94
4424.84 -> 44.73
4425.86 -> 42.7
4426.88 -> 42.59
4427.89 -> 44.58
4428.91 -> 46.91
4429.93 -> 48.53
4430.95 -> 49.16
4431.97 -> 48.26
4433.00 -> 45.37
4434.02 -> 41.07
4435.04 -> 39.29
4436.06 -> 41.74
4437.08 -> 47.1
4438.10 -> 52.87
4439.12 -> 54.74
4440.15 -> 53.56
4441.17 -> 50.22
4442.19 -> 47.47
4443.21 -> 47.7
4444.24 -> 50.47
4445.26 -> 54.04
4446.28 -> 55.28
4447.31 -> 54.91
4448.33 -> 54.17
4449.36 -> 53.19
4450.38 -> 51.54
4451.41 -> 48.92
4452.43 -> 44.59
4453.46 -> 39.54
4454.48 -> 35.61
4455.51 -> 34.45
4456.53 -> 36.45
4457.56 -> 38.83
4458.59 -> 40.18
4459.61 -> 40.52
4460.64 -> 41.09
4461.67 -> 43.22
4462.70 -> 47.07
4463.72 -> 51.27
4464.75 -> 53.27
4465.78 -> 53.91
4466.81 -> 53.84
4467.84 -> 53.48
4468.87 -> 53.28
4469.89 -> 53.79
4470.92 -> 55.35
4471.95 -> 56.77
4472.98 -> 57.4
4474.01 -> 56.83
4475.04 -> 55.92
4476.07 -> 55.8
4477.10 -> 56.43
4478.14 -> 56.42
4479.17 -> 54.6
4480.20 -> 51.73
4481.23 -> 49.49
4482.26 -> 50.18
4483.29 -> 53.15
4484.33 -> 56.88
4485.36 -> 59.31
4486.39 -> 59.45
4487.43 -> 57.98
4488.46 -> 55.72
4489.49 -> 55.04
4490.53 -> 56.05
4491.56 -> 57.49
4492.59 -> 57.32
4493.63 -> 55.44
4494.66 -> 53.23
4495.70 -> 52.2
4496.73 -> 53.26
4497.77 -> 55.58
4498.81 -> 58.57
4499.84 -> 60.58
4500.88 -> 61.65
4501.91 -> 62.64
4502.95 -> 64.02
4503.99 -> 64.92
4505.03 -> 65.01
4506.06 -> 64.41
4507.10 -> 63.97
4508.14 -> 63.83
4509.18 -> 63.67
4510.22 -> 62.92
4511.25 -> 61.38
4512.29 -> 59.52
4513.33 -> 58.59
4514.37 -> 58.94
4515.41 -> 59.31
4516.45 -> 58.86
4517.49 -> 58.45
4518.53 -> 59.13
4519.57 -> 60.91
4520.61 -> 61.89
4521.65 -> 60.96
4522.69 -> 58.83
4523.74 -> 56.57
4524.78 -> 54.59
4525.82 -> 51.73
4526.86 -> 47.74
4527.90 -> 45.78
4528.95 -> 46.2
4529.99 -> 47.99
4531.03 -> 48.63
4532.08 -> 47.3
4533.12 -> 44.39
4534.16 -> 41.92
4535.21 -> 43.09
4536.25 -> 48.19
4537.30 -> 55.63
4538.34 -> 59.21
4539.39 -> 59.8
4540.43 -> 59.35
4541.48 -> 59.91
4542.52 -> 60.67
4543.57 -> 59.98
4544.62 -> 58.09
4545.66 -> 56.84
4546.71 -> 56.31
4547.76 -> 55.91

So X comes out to 2.5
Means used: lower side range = 44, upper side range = 56.6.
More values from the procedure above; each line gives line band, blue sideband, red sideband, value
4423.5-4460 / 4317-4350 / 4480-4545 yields 3.60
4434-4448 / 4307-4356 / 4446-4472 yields -0.87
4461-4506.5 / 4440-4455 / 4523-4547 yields -4.62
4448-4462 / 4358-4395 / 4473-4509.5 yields 2.66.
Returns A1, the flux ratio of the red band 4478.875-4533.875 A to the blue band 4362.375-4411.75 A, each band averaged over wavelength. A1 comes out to 1.3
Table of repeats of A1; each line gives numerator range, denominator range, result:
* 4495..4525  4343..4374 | 1.31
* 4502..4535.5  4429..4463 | 1.22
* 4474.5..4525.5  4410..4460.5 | 1.24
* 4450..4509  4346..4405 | 1.24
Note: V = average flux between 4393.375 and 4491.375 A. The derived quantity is 48.3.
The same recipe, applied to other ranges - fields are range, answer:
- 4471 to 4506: 57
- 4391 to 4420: 44.3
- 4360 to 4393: 42.3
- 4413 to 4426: 47.5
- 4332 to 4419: 43.6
